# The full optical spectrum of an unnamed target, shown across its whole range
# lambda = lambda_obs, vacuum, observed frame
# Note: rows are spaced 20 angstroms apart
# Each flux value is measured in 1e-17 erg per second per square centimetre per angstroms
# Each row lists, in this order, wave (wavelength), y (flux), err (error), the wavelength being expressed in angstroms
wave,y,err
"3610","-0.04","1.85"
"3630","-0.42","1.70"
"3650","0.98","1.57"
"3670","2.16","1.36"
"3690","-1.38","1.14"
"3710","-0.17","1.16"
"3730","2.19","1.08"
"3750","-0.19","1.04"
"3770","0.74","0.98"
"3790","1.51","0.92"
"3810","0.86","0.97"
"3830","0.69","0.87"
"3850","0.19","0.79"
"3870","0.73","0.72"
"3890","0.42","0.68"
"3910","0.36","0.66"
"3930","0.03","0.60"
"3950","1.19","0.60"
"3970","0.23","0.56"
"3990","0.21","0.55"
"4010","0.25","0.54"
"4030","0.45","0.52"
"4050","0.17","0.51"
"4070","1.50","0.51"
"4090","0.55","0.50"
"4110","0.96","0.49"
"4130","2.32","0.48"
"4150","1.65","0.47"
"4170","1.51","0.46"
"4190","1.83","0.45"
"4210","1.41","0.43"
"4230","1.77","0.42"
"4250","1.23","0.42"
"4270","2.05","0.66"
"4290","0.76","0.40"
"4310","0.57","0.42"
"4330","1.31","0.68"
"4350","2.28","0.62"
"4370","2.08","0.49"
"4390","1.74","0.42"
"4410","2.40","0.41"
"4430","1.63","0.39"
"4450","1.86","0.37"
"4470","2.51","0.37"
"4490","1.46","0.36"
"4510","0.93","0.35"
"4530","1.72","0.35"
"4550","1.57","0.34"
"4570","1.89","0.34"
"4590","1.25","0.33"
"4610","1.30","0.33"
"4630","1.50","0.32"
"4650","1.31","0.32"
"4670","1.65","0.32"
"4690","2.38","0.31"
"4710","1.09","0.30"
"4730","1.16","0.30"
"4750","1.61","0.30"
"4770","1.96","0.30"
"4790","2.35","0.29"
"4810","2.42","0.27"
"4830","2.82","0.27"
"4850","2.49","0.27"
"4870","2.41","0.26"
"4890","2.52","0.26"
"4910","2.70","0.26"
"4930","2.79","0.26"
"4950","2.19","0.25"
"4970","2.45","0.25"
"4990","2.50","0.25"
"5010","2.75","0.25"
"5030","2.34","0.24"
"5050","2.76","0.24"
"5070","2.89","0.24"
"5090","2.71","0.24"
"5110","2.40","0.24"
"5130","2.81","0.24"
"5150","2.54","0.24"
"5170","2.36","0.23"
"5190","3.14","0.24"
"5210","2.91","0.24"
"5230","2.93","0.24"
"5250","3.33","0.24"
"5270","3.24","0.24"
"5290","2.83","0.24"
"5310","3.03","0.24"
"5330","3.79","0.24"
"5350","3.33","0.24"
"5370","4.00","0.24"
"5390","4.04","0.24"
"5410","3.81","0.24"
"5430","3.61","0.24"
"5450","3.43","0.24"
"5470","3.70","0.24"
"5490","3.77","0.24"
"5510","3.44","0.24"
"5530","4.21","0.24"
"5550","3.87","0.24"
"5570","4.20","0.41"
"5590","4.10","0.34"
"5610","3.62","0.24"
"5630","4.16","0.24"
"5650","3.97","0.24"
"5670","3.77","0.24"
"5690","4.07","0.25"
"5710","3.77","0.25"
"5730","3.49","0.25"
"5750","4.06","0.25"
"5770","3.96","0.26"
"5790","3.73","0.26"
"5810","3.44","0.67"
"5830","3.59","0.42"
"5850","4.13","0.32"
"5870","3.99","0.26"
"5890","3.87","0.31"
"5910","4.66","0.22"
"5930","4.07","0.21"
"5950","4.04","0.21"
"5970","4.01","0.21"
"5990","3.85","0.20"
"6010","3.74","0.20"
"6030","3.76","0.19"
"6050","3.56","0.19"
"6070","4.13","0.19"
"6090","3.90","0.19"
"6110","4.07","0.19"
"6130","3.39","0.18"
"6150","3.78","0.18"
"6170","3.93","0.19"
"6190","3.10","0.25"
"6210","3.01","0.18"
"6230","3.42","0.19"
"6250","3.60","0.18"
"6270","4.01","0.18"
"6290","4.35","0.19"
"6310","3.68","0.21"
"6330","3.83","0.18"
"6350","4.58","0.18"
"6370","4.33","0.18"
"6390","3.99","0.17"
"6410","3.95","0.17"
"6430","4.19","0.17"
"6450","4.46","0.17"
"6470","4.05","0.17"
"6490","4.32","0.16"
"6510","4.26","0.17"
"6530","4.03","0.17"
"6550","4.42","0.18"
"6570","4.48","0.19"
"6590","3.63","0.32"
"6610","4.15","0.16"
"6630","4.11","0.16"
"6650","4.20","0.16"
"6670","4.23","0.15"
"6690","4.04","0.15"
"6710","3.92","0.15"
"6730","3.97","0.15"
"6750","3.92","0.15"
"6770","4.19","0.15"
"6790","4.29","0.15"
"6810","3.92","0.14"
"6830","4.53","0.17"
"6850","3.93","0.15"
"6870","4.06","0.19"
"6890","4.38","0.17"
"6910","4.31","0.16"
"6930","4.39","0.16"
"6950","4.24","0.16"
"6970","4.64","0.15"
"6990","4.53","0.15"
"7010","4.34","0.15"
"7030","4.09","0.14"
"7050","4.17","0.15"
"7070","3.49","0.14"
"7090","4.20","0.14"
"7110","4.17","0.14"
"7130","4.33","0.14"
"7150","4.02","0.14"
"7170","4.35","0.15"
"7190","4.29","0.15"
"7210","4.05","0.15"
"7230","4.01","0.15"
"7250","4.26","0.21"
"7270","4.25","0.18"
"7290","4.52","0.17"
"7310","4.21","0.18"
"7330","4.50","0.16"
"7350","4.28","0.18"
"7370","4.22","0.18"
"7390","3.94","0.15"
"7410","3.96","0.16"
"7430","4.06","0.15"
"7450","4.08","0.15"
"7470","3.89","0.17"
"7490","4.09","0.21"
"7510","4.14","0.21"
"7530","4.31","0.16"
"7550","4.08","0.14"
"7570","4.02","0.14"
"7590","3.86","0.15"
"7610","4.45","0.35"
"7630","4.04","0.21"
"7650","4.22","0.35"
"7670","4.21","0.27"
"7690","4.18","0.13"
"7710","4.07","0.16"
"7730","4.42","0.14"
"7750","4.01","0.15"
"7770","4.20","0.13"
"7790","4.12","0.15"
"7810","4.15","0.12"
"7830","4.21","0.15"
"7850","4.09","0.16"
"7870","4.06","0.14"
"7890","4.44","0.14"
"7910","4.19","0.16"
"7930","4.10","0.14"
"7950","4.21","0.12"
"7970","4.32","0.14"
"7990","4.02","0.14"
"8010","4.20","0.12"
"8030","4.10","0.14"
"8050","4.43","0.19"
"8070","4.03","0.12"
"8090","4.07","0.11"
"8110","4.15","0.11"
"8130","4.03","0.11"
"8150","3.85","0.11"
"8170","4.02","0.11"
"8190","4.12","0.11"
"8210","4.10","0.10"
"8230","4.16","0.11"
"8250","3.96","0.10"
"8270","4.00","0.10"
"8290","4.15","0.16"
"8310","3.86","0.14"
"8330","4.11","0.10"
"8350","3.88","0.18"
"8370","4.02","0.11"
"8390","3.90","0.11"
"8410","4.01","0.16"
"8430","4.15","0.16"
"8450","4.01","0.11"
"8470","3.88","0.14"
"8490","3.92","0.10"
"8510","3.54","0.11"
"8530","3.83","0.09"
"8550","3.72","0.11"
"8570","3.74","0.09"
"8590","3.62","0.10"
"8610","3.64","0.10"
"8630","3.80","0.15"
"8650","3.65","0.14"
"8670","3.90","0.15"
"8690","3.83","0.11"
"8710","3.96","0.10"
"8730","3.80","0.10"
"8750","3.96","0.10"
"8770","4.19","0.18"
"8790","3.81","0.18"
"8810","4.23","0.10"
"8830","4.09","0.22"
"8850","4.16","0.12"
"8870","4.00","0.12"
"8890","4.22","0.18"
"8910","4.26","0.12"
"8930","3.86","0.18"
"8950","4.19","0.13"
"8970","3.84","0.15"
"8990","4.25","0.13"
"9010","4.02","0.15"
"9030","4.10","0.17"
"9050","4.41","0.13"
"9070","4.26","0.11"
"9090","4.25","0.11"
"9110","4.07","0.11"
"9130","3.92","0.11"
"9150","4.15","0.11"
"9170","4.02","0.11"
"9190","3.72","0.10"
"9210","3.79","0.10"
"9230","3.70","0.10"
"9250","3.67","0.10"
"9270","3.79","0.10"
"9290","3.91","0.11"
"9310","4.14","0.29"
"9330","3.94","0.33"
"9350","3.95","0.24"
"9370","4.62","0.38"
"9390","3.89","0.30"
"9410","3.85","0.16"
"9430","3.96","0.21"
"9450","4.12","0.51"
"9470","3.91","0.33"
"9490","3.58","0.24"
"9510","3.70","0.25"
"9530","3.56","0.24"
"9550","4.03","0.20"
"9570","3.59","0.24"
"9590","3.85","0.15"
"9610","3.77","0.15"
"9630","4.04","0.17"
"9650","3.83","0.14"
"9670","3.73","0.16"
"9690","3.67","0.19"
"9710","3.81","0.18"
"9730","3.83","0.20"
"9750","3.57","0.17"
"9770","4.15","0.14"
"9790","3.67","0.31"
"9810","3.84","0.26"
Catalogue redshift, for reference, 0.199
